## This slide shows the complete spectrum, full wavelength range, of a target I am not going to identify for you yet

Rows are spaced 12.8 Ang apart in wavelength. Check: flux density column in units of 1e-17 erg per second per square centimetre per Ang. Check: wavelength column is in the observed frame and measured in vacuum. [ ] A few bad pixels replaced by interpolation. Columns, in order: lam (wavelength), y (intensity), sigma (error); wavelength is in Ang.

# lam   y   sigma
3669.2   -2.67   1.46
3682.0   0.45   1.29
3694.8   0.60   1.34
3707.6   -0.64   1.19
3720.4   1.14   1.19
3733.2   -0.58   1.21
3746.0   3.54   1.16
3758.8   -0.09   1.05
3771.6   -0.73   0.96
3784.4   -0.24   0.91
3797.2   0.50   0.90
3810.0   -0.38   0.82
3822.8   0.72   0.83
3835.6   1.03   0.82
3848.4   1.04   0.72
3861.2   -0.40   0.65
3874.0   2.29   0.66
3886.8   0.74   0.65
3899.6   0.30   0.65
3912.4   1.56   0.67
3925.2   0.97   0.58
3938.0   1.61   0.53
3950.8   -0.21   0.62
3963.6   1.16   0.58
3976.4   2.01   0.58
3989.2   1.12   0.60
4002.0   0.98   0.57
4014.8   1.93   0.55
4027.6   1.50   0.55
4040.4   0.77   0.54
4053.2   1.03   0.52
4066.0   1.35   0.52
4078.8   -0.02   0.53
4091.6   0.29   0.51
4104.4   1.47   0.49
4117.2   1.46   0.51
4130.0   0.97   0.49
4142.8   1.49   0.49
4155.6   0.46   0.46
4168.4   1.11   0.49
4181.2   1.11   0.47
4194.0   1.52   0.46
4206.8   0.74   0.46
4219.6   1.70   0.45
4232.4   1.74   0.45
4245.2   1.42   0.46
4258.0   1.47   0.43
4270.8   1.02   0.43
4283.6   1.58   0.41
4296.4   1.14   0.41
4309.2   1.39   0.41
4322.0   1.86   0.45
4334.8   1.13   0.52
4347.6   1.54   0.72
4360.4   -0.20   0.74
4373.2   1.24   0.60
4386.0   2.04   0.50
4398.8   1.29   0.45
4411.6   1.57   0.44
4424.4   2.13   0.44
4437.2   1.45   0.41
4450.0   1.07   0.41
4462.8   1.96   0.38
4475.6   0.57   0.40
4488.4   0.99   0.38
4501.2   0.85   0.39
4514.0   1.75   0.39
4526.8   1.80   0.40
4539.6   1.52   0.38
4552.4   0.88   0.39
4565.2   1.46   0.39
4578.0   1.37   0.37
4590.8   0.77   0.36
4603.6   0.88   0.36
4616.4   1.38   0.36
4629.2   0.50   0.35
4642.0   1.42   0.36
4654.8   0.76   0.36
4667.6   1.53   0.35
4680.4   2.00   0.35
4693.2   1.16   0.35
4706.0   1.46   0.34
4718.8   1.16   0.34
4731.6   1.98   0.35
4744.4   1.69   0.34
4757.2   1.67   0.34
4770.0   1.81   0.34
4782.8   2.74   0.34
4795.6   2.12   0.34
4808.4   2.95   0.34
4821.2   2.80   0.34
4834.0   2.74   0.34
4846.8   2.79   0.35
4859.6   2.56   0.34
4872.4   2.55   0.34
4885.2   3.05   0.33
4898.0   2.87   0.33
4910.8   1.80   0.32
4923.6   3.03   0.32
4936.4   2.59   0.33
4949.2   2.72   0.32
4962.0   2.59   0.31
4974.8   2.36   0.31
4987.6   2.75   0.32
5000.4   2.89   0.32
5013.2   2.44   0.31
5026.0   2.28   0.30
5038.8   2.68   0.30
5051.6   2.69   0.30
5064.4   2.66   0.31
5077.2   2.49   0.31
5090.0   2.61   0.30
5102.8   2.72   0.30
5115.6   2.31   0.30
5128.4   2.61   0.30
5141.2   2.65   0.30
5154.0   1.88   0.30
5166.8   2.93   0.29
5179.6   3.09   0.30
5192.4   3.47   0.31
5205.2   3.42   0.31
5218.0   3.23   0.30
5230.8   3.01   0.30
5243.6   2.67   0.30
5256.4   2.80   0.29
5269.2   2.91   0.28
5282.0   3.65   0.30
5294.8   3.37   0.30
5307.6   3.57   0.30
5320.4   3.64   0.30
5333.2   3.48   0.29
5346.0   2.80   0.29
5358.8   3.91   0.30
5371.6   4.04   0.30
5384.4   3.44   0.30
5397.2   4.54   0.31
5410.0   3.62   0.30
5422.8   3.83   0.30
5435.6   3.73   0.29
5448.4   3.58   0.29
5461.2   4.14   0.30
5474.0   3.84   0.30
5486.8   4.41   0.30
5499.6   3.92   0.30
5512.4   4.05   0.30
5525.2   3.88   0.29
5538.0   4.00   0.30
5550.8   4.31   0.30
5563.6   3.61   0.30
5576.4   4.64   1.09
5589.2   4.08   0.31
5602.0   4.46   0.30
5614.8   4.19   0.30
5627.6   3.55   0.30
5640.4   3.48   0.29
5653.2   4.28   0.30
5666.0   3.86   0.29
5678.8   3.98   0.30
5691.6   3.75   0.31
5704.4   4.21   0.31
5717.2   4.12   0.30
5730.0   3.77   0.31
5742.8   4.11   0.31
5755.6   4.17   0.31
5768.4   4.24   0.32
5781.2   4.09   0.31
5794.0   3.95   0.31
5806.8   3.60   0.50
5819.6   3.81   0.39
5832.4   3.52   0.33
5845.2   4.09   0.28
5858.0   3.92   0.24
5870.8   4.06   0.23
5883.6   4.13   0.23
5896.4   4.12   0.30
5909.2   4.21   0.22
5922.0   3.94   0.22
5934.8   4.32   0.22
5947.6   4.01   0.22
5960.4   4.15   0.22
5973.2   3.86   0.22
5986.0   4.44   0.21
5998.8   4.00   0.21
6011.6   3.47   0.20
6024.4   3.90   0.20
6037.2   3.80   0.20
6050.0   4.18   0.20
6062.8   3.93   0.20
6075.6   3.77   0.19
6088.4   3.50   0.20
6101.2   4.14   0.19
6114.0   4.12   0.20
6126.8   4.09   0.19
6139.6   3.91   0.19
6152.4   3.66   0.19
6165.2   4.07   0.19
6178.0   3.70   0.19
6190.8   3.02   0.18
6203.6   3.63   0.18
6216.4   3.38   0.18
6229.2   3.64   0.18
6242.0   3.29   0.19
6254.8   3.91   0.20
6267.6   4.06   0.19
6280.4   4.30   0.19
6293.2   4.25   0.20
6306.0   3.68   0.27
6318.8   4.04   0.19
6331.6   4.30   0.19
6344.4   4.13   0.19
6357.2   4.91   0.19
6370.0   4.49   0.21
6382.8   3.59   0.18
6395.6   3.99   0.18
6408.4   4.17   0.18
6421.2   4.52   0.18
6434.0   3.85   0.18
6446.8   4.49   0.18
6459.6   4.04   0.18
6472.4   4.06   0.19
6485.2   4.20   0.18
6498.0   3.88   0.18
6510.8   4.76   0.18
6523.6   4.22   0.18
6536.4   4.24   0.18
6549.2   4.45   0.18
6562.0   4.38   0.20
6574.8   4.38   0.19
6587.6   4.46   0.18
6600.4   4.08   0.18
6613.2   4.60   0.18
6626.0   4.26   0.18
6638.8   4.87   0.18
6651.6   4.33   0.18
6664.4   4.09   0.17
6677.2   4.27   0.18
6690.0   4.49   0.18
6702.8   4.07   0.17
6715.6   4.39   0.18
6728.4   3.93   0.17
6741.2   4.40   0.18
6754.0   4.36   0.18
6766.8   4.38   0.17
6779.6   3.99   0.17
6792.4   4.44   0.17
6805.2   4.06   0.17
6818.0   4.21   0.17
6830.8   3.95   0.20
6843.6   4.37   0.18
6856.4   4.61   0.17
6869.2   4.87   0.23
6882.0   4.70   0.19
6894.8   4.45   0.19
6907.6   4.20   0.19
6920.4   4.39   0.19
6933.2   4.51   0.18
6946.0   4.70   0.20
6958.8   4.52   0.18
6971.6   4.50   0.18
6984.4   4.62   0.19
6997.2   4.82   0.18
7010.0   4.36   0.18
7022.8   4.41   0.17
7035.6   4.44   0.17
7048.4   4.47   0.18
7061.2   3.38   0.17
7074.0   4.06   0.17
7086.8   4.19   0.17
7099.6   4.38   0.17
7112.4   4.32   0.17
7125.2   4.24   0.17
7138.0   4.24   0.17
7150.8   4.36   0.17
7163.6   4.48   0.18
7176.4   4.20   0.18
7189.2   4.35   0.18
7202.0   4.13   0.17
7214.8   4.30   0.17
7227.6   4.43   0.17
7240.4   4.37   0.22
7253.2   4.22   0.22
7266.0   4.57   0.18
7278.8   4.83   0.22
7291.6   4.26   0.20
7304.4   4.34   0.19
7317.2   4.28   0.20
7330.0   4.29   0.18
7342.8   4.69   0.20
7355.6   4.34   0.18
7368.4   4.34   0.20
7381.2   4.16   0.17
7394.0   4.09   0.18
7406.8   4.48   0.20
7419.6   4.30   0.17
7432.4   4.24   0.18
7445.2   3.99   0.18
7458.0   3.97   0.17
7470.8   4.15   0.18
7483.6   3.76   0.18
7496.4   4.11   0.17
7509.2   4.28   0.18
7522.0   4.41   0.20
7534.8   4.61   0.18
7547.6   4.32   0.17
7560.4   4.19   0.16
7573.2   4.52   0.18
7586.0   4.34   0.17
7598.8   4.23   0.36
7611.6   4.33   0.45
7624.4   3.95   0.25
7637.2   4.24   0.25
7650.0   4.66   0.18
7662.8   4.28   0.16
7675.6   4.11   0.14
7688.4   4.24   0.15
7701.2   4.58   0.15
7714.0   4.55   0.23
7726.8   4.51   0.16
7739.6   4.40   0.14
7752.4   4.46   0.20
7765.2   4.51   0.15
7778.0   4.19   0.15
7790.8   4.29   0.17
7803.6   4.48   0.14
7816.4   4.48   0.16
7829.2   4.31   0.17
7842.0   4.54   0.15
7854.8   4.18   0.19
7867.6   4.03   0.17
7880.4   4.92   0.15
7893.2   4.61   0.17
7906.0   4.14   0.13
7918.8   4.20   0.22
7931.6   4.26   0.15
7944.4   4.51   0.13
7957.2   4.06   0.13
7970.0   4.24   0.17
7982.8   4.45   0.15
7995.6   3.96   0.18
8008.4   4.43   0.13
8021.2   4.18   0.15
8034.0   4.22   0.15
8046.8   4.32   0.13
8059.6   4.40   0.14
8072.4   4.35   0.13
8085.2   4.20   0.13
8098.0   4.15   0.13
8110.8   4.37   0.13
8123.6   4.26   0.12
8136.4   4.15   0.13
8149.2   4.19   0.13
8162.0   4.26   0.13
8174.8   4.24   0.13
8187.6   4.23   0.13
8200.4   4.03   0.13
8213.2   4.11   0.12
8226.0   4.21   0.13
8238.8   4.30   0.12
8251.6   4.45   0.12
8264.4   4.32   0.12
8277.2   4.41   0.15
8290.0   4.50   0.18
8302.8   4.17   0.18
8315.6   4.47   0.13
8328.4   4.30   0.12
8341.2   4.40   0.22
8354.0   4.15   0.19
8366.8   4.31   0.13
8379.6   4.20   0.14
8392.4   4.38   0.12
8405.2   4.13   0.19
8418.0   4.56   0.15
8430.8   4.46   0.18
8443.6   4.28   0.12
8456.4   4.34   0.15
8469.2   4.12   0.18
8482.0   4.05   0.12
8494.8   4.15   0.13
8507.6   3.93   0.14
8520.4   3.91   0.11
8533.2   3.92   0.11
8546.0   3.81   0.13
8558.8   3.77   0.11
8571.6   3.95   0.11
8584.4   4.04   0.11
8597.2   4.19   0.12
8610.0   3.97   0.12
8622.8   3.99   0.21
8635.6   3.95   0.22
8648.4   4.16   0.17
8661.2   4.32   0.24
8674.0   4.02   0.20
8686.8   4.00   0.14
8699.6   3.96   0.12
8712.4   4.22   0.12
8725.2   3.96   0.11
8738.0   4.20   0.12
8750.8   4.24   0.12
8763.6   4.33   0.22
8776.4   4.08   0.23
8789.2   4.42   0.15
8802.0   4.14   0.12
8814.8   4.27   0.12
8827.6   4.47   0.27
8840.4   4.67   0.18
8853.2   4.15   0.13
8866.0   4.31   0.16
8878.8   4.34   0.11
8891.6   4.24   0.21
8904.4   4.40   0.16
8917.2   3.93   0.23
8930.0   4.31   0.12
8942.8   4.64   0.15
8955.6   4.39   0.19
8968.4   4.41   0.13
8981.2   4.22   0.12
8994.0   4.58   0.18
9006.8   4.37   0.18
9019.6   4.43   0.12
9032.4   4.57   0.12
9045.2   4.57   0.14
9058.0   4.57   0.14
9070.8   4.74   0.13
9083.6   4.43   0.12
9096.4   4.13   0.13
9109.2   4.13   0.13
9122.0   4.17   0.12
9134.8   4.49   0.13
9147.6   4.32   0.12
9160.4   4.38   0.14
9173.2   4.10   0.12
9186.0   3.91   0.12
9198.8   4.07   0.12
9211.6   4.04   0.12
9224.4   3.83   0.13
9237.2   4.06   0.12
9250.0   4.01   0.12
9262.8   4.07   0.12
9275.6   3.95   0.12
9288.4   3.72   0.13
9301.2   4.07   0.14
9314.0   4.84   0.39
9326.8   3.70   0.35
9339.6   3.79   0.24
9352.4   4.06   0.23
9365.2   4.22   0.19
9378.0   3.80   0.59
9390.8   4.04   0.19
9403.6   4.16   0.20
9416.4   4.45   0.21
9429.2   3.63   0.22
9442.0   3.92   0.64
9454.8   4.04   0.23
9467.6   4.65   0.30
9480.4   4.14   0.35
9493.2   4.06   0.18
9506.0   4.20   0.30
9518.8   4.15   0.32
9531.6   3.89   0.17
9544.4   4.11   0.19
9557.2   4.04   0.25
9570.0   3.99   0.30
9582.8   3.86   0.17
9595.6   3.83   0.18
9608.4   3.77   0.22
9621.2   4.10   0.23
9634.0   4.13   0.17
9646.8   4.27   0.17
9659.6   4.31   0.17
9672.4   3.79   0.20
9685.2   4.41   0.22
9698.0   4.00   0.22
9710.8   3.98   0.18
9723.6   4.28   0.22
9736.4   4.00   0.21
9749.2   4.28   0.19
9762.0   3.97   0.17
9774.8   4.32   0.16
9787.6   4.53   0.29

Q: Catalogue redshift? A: 0.20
